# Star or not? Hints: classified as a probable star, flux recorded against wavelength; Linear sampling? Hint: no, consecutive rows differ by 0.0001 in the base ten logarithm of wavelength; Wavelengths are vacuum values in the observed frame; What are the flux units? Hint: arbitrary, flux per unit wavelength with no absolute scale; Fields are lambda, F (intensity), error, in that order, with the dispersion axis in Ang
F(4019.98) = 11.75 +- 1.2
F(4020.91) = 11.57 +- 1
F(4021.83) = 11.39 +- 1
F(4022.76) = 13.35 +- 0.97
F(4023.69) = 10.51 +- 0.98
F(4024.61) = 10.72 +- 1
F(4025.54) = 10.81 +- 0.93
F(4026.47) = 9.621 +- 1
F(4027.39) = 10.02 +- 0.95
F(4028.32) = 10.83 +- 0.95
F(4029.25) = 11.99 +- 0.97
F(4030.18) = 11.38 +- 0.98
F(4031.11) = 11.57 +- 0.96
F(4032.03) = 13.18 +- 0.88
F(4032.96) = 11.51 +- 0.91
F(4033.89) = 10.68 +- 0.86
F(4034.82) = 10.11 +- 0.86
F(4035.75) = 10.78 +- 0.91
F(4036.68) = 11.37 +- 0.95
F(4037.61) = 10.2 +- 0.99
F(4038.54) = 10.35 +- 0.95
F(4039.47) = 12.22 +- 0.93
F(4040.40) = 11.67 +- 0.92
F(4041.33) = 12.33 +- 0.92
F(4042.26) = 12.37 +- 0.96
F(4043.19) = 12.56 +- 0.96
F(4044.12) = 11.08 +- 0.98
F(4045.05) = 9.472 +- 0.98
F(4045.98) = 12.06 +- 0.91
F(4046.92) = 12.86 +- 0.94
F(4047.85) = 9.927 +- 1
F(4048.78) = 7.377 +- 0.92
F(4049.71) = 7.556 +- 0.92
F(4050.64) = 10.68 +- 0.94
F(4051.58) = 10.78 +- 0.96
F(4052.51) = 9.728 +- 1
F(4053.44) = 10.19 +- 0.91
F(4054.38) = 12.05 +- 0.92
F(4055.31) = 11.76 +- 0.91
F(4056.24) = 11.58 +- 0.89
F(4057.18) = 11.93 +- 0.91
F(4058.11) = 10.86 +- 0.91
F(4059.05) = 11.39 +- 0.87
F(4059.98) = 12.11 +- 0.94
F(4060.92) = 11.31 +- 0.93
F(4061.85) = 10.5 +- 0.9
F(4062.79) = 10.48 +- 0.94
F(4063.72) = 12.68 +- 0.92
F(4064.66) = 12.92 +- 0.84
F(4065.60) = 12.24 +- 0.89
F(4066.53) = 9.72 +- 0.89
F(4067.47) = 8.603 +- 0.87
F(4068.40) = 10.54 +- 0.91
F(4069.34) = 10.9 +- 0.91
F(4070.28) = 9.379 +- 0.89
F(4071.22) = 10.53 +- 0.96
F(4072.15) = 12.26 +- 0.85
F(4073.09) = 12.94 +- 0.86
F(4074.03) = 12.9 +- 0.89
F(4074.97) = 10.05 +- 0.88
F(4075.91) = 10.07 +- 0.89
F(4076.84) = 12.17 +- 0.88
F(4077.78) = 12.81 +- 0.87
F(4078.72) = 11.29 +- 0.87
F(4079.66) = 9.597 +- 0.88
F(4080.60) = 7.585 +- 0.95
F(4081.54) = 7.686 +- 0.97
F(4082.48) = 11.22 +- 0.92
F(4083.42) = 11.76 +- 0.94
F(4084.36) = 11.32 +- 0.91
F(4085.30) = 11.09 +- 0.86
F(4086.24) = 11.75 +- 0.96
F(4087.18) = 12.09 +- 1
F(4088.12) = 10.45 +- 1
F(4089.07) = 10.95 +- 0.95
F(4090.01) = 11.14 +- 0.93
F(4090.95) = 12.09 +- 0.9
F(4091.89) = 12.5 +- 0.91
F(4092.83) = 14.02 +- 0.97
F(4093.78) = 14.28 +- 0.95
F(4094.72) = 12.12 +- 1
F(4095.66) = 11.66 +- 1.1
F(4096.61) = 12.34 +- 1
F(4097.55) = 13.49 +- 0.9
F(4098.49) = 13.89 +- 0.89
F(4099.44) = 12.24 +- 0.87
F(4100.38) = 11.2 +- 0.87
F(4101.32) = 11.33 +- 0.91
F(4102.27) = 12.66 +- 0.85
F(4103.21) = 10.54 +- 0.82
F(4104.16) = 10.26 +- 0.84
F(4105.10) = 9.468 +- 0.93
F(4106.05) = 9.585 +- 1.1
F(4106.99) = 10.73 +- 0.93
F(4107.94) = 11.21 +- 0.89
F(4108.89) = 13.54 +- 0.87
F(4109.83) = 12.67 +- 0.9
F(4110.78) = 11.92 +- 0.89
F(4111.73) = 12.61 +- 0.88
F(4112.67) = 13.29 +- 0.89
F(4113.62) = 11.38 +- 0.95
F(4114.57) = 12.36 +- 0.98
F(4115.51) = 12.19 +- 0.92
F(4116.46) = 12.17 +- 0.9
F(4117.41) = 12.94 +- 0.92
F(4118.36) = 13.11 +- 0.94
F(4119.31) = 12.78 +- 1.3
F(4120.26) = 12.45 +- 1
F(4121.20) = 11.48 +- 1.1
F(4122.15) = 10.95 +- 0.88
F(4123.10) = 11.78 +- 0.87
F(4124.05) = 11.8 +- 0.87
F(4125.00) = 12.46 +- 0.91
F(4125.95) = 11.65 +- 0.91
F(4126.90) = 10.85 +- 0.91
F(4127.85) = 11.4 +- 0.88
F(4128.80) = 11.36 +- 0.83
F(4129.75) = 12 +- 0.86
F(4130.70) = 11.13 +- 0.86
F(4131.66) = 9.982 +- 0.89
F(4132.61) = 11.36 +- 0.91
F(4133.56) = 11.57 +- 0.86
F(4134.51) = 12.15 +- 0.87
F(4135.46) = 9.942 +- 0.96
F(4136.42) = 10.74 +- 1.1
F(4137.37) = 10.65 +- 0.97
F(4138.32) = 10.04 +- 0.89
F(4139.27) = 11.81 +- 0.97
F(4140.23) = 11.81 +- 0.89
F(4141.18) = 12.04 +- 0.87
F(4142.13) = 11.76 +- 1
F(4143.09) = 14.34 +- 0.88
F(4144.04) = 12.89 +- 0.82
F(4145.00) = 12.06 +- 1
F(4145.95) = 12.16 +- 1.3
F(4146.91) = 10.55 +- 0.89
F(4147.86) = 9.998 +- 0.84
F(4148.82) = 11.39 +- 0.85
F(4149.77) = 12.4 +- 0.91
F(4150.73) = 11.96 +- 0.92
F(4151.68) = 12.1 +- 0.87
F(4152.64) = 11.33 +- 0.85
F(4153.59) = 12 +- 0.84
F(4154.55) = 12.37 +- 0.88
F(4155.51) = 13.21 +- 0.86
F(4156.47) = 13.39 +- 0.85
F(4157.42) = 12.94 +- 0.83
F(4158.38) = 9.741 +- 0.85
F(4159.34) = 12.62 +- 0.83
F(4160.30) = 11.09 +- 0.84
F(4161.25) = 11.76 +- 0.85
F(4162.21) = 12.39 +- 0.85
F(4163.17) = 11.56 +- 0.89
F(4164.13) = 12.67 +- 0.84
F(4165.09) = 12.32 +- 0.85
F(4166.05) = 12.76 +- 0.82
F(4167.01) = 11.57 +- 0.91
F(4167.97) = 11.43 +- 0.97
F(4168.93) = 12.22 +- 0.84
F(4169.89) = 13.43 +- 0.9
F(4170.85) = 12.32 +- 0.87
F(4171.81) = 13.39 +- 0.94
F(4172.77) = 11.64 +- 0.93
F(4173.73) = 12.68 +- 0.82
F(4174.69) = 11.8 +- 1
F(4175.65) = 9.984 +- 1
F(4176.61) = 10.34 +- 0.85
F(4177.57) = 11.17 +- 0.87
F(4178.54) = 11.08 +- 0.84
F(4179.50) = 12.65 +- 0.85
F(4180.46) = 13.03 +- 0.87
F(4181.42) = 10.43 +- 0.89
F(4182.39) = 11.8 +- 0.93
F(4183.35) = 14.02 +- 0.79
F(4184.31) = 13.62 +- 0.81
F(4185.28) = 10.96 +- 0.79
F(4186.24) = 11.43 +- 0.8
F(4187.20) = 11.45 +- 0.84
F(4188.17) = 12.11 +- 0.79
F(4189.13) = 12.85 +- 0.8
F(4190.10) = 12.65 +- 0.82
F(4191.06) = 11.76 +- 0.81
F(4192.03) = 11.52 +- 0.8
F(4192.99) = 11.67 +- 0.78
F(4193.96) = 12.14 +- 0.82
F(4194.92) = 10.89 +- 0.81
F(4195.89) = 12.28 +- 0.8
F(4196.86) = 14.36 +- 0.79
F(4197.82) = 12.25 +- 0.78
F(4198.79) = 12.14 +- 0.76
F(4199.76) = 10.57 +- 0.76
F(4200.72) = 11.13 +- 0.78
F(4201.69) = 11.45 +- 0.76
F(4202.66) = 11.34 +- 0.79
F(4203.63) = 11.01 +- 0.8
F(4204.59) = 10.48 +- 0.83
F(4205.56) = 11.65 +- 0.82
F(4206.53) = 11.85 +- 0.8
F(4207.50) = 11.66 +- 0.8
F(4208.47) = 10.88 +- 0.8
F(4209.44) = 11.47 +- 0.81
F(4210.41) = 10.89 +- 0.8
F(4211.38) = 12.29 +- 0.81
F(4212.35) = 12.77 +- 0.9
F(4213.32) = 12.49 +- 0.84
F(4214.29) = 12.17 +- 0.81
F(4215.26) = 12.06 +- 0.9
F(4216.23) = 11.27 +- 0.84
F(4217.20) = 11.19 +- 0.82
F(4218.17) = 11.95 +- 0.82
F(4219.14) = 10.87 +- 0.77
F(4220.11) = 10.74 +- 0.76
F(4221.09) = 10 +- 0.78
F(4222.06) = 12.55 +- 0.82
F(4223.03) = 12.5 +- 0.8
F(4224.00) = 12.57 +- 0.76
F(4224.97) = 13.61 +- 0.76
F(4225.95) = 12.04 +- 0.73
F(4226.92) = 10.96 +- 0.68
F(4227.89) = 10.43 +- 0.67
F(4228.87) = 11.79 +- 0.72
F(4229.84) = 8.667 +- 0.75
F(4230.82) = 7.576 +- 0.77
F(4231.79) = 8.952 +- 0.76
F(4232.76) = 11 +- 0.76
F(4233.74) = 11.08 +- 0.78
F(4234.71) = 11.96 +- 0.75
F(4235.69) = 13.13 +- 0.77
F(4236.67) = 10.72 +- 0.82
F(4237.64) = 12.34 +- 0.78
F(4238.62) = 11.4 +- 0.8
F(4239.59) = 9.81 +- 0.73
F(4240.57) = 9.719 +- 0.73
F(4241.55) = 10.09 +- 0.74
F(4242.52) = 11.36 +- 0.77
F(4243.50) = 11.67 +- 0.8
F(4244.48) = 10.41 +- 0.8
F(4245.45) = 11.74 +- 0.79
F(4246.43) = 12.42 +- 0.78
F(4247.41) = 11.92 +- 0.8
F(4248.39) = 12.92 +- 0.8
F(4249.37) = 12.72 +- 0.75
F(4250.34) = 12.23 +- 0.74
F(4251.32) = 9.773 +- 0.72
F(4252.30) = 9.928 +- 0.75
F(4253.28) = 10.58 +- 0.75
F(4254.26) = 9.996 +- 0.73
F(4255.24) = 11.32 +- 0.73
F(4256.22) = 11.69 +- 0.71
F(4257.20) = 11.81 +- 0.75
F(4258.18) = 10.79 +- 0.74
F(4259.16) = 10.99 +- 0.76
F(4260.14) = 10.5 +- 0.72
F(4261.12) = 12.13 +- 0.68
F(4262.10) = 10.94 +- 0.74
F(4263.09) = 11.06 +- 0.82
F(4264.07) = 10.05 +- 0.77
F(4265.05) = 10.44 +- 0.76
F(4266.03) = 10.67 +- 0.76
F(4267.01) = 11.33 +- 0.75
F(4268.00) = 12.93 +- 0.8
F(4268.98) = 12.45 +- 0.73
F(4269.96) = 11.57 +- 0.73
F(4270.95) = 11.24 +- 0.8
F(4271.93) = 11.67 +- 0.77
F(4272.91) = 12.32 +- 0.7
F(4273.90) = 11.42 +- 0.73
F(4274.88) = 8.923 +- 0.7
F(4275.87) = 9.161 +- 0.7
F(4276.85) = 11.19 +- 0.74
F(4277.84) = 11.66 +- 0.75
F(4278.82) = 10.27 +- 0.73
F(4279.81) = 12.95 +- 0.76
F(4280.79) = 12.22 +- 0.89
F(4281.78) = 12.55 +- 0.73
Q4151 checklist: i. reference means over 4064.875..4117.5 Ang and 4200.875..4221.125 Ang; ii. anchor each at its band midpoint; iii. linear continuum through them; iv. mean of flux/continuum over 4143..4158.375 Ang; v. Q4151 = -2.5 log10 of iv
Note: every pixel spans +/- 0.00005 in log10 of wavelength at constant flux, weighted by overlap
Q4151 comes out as -0.054 mag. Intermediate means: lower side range 11.5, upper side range 11.5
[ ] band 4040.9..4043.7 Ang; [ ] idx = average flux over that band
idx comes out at 12.4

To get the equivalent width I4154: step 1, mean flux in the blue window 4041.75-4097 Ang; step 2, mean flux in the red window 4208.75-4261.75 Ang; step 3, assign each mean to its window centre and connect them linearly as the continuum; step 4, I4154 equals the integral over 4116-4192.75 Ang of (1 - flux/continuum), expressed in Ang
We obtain -4.4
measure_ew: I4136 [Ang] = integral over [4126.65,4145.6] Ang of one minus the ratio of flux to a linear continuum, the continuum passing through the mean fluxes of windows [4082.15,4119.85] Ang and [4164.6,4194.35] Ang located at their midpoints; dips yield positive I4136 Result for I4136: 0.8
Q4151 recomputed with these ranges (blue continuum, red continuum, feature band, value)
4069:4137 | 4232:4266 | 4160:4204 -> -0.05 mag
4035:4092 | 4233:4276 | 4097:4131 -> -0.08 mag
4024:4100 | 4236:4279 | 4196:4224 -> -0.05 mag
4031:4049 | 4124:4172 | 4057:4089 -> 0.04 mag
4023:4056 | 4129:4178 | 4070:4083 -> 0.04 mag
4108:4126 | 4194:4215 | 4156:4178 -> 0.00 mag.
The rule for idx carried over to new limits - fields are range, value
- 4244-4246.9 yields 11.5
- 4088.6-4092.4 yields 11.7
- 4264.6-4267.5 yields 10.8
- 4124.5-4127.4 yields 11.7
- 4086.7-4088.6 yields 11.2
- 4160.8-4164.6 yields 12.1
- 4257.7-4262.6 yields 11.1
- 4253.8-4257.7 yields 11.2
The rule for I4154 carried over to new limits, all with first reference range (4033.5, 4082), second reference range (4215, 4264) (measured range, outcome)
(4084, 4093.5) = -0.7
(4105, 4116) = -0.8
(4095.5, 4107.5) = -0.6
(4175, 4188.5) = -0.8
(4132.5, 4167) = -2.4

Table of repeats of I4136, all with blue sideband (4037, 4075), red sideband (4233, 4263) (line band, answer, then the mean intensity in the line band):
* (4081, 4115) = -1.9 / 11.7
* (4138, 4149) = -0.6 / 11.8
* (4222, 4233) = 0.2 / 11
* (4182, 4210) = -1.6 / 11.8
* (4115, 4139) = -0.9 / 11.6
